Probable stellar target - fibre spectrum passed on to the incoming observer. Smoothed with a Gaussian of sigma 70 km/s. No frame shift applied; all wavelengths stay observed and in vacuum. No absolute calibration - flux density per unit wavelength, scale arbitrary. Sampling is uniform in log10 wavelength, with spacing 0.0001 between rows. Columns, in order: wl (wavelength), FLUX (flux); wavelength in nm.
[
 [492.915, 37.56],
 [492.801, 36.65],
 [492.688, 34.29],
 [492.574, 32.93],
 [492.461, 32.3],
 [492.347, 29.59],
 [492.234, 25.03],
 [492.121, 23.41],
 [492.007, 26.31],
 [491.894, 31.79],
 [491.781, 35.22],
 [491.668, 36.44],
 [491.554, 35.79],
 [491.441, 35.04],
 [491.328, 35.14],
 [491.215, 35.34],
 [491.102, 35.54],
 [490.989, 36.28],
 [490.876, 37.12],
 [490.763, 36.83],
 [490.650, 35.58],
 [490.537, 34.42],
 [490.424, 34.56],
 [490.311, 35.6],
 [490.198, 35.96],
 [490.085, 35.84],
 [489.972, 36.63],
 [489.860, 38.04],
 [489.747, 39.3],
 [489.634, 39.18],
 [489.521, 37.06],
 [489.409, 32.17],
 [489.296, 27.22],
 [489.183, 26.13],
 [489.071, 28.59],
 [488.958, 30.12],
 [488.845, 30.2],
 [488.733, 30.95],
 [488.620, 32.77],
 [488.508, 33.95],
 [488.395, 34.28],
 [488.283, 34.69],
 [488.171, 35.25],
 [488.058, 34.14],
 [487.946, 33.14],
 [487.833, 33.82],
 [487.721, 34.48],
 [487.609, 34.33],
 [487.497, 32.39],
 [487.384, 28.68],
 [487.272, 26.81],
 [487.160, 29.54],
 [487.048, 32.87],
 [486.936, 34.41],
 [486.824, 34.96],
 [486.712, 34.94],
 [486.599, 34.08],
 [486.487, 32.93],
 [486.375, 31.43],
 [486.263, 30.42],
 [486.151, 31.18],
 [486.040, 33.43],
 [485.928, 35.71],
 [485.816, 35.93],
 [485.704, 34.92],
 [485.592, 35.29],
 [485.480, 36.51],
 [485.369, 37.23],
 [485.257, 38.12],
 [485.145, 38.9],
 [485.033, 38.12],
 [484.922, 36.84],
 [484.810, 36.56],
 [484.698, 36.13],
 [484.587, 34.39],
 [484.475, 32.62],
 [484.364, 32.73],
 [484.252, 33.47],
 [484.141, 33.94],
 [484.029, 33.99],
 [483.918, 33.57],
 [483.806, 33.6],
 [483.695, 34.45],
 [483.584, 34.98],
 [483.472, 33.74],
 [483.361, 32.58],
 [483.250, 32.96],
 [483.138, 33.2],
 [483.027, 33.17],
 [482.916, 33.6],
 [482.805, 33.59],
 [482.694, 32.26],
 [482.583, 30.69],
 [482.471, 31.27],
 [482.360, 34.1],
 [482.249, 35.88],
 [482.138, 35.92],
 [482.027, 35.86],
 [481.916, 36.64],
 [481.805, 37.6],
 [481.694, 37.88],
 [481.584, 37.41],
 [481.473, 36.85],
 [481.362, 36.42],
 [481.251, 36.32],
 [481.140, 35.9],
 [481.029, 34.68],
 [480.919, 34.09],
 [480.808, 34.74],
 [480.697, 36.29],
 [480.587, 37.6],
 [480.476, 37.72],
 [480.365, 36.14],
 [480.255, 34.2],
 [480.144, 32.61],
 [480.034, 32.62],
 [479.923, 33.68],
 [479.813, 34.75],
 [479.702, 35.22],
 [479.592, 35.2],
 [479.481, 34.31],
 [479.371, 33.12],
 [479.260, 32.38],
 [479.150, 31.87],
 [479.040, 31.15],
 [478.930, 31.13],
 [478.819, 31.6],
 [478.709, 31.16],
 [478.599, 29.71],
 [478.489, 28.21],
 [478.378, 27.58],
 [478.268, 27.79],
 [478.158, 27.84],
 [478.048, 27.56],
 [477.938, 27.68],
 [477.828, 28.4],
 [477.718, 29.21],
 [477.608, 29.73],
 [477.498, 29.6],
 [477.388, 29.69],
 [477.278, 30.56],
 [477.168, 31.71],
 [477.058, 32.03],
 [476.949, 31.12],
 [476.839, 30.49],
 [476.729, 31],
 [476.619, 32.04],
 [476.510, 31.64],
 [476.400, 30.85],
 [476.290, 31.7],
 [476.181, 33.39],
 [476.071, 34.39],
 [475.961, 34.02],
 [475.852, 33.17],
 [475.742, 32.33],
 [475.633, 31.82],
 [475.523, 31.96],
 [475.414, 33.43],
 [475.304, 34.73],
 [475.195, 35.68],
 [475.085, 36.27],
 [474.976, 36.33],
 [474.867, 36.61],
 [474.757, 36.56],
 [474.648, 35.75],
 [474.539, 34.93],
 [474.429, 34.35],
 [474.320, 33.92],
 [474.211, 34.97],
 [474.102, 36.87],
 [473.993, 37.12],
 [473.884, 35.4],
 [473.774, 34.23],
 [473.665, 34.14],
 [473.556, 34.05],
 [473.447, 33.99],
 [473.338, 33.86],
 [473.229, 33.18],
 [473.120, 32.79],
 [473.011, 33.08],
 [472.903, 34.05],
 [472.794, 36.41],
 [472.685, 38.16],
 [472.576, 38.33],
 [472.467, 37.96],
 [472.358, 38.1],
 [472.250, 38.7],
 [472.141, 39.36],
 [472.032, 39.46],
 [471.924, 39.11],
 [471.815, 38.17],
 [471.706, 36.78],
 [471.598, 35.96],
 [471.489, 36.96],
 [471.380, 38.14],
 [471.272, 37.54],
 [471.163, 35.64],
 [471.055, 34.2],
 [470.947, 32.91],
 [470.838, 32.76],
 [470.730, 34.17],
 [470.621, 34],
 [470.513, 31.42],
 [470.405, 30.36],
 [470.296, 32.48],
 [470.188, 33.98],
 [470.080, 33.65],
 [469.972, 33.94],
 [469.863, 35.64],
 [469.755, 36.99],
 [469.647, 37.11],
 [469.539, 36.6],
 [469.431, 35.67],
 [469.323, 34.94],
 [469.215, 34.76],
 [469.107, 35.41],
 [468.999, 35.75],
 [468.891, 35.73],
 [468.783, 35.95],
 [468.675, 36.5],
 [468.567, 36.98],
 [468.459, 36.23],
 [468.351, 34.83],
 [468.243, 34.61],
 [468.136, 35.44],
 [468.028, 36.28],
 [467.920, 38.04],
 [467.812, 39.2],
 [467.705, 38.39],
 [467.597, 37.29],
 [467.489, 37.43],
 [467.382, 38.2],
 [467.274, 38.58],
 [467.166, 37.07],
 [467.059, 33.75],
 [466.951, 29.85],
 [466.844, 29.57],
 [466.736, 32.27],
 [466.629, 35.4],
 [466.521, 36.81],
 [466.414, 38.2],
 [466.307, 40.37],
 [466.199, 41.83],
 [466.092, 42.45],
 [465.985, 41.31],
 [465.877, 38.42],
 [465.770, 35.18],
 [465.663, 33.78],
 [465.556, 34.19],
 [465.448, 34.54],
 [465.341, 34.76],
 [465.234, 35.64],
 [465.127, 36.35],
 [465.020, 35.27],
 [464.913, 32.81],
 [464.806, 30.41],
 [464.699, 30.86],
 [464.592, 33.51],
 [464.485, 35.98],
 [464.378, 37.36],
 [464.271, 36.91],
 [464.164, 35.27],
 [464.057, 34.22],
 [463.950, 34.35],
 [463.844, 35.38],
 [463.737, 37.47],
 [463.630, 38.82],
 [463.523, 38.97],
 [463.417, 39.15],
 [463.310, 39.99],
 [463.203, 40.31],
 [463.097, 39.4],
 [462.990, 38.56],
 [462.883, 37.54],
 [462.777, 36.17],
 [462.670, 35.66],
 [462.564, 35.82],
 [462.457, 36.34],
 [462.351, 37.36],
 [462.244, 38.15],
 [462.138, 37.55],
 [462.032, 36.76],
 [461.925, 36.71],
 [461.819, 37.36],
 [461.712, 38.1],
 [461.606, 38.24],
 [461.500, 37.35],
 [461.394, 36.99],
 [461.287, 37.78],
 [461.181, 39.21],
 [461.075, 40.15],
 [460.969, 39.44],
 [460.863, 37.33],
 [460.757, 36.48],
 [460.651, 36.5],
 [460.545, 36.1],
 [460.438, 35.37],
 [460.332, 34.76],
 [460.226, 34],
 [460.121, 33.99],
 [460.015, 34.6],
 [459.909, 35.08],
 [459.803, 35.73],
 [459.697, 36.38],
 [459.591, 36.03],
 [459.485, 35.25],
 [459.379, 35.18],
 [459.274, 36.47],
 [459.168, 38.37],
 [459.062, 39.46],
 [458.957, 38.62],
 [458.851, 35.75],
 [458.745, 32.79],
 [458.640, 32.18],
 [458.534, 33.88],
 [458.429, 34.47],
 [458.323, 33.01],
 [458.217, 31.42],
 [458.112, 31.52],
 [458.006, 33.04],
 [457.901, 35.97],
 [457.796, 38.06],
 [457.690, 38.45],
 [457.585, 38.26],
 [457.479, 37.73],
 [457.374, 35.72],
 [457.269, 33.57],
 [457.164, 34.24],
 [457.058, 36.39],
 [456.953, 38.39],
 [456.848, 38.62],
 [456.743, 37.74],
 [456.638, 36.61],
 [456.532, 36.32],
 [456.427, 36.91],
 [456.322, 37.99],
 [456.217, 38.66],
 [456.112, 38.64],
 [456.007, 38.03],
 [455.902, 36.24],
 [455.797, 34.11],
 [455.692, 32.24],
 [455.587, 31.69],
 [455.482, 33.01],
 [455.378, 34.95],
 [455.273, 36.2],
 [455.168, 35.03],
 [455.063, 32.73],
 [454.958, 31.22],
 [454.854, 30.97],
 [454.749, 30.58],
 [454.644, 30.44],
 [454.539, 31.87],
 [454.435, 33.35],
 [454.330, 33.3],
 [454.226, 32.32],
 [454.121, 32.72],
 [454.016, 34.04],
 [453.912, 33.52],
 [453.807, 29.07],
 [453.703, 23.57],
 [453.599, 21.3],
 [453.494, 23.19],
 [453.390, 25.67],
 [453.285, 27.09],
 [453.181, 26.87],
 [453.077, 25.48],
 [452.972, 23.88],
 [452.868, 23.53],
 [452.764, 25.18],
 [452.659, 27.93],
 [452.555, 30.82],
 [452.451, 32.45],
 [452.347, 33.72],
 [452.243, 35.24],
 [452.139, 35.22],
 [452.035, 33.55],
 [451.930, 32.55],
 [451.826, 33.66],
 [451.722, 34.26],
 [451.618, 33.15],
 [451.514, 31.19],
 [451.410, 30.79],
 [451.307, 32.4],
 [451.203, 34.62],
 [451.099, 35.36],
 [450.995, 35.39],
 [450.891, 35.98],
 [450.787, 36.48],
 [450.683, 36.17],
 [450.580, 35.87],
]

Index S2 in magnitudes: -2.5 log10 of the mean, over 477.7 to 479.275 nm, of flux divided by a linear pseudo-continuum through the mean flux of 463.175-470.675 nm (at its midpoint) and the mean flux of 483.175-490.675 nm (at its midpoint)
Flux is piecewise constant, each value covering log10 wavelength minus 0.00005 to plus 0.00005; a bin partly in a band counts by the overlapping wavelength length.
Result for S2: 0.18 mag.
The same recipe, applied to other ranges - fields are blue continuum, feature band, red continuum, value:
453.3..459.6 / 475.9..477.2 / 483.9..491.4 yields 0.068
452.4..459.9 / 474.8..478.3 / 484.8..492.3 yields 0.062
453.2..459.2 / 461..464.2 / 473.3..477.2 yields -0.113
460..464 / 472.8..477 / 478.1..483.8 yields 0.031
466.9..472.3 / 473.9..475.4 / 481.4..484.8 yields -0.010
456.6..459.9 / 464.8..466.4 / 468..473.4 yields -0.031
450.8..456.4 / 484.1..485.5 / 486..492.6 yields -0.089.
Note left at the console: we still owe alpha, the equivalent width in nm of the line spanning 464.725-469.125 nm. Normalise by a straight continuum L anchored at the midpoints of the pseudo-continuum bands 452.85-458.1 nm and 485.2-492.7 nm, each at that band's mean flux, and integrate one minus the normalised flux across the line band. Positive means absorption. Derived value -0.38 nm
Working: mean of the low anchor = 33.1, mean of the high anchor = 33.5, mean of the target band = 36.1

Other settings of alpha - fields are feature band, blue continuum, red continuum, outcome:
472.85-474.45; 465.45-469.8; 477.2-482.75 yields 0.016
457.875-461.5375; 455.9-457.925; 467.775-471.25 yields 0.096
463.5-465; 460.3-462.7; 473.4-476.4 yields 0.064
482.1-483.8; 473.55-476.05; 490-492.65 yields 0.035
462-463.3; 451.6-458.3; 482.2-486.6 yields -0.172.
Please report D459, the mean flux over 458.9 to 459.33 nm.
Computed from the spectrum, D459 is 38.2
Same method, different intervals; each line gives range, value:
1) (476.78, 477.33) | 31.2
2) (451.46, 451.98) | 33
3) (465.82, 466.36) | 40.8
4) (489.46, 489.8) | 38.4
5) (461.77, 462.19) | 37.1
